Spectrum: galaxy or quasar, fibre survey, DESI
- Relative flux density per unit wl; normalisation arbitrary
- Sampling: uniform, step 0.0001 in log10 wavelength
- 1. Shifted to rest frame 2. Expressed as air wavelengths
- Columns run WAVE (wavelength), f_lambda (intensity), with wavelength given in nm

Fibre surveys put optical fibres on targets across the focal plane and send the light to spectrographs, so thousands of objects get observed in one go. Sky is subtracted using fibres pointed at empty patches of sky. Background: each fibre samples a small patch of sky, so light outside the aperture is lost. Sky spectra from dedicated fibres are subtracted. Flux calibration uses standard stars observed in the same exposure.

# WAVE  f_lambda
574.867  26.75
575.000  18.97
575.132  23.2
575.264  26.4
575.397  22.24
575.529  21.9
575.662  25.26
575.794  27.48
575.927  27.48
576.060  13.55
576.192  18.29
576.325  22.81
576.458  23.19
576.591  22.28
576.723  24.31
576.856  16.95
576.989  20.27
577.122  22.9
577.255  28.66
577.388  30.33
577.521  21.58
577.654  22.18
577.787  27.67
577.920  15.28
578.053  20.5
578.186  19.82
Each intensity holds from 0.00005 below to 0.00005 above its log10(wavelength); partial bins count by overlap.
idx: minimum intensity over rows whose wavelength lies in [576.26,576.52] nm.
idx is 22.81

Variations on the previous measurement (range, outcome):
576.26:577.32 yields 16.95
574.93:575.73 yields 18.97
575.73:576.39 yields 13.55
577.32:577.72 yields 21.58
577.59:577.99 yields 15.28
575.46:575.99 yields 21.9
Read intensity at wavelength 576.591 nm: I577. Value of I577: 22.28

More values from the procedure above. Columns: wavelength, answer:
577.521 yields 21.58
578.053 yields 20.5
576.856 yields 16.95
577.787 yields 27.67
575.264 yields 26.4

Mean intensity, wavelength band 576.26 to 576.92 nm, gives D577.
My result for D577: 21.9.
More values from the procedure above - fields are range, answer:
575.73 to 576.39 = 21.9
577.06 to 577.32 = 25.8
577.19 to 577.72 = 25.7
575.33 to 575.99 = 24.8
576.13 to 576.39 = 20.6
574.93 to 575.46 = 22.7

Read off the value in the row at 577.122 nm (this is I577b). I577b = 22.9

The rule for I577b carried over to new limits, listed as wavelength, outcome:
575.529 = 21.9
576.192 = 18.29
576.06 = 13.55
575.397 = 22.24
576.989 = 20.27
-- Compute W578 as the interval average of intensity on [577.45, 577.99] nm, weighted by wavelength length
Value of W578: 21.7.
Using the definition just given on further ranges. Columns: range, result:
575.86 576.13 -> 20.5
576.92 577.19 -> 21.6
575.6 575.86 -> 26.4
